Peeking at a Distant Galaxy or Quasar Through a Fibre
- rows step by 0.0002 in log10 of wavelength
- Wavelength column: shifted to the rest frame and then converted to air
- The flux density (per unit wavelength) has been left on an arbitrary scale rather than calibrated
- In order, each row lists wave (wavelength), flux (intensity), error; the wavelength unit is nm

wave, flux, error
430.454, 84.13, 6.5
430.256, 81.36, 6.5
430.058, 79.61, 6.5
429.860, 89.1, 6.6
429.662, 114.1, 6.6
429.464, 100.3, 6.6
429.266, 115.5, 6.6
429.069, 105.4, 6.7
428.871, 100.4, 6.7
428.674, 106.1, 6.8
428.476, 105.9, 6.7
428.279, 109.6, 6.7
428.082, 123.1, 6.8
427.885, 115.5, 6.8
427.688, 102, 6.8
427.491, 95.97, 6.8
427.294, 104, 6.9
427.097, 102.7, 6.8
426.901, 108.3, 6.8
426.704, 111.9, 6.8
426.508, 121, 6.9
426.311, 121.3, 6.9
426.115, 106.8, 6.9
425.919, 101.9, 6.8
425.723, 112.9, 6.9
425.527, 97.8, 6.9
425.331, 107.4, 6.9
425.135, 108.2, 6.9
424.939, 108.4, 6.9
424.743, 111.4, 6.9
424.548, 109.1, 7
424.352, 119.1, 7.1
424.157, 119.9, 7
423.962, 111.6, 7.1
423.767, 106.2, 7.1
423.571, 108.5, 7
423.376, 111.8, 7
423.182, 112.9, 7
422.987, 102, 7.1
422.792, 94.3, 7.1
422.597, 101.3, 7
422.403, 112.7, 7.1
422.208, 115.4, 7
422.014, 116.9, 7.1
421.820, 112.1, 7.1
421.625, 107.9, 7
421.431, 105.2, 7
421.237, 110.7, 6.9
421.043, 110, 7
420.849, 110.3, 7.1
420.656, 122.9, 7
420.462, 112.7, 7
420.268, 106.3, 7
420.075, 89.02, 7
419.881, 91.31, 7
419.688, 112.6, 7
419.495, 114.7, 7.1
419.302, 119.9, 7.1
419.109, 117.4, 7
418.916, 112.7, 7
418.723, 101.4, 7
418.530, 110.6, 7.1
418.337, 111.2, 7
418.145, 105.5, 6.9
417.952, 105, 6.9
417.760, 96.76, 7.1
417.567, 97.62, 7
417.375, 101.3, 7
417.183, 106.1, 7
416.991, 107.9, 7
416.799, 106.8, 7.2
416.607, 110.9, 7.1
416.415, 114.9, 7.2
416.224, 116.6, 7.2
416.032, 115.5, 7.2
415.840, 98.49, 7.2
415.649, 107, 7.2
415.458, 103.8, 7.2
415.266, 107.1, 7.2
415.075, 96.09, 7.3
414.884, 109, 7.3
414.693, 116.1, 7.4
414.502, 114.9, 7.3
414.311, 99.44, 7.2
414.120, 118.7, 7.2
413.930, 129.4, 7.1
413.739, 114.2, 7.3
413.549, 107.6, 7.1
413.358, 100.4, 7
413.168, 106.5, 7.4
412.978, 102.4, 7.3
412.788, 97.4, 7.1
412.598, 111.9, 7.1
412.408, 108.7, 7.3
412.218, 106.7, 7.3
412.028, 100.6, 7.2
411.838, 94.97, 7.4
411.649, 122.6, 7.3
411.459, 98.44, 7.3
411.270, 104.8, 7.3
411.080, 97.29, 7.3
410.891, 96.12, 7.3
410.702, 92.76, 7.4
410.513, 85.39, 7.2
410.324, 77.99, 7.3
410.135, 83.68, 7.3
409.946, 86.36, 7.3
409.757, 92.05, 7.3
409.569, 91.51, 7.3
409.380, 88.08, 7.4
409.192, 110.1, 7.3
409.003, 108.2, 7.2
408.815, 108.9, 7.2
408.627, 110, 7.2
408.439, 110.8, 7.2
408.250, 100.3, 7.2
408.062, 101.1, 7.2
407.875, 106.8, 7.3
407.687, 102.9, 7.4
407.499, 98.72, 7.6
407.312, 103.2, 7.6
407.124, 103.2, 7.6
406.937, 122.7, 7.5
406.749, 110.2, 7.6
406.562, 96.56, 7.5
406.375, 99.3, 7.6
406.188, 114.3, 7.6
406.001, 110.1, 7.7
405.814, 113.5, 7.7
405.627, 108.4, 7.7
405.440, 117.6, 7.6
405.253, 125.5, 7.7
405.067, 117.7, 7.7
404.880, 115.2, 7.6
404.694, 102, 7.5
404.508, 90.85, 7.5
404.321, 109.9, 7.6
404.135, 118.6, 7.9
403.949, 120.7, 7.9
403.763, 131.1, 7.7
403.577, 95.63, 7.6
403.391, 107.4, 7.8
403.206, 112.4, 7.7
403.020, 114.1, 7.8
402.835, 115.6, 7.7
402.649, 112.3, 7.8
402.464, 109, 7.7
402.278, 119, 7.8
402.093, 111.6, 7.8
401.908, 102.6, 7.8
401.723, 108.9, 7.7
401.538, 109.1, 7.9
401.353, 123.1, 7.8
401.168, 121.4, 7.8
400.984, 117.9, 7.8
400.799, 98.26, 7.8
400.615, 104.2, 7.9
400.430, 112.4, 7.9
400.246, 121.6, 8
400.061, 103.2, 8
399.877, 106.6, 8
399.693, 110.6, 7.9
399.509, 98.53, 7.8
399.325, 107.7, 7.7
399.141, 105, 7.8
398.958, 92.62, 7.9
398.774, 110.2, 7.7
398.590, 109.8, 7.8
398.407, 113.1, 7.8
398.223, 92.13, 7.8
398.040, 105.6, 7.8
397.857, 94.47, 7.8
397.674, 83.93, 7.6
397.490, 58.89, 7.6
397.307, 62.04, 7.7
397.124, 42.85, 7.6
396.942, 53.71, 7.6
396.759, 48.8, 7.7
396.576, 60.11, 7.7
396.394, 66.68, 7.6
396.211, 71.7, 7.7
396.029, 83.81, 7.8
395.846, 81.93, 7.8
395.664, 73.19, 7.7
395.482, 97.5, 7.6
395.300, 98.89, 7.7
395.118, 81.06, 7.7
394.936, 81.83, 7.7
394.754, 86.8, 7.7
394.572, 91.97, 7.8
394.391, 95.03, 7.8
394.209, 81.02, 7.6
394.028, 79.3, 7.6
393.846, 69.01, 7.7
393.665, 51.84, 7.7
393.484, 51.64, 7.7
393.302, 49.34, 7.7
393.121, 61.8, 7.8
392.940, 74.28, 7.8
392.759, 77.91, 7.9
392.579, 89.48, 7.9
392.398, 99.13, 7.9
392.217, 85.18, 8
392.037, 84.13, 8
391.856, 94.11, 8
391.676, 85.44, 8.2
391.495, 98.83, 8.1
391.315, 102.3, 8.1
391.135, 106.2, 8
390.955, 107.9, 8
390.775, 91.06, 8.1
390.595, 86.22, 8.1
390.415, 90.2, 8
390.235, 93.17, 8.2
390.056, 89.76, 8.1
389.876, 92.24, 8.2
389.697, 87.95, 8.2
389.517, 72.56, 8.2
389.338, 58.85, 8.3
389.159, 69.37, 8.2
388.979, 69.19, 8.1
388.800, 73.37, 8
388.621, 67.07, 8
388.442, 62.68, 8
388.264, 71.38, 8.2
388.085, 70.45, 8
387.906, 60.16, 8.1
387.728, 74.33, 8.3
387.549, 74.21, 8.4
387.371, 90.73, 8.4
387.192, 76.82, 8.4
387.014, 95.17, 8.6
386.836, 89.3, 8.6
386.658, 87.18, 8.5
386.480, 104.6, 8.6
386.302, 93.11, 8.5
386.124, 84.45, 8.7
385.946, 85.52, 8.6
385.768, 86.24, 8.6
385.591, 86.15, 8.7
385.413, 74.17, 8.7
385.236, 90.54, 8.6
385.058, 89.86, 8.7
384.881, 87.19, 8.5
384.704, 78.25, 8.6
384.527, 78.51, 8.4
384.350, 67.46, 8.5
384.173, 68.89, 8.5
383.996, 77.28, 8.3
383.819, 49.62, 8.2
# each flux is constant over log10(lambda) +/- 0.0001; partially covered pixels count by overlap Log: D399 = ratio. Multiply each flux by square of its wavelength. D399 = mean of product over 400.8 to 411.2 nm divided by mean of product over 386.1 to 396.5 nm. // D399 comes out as 1.4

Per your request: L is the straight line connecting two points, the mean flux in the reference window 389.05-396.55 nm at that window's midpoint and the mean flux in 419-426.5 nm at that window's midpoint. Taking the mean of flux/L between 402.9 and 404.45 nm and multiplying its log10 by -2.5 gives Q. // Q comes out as -0.222 mag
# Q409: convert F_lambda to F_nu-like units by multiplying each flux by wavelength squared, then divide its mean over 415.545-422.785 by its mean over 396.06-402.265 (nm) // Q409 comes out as 1.3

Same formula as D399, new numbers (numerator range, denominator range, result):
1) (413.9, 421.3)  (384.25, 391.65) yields 1.51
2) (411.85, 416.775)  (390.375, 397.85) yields 1.52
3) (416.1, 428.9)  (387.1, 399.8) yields 1.53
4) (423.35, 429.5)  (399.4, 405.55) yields 1.10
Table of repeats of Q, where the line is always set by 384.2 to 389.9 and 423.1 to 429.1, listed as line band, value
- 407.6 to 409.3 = -0.11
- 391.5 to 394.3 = 0.10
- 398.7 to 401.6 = -0.21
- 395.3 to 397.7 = 0.25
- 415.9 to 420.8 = -0.05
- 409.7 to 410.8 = 0.13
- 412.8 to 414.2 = -0.11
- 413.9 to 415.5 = -0.10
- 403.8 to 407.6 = -0.18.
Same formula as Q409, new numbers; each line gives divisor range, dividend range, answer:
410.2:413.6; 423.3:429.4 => 1.16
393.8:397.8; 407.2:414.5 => 1.47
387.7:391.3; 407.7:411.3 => 1.34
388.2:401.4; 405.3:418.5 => 1.32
